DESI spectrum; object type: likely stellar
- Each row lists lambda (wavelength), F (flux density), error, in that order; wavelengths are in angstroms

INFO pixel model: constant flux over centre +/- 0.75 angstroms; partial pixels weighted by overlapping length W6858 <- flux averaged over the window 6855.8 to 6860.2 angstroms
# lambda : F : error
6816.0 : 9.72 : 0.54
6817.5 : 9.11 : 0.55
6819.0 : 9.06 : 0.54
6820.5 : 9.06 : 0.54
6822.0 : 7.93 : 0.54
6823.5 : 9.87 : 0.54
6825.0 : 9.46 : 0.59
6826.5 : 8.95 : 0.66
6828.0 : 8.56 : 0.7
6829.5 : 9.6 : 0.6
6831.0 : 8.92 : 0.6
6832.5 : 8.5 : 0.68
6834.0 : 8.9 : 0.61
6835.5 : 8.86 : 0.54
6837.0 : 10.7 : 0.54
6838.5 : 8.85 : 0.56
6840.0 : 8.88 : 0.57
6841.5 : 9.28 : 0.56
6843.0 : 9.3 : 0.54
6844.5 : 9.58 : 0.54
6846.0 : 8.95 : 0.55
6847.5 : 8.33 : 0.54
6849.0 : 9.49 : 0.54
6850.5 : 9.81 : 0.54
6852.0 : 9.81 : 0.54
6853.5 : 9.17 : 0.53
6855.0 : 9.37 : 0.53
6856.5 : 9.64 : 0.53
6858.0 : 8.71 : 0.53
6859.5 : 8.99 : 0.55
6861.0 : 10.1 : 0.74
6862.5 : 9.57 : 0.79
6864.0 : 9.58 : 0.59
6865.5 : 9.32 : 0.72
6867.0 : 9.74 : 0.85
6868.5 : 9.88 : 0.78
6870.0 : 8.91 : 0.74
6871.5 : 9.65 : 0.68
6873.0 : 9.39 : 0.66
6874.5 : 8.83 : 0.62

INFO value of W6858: 9.11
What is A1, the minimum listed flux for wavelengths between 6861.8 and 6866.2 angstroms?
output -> 9.32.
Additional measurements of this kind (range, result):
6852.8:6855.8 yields 9.17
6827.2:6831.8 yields 8.56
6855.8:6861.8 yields 8.71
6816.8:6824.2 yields 7.93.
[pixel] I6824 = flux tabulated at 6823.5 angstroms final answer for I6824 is 9.87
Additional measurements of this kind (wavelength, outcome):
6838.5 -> 8.85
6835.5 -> 8.86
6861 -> 10.1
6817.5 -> 9.11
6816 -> 9.72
